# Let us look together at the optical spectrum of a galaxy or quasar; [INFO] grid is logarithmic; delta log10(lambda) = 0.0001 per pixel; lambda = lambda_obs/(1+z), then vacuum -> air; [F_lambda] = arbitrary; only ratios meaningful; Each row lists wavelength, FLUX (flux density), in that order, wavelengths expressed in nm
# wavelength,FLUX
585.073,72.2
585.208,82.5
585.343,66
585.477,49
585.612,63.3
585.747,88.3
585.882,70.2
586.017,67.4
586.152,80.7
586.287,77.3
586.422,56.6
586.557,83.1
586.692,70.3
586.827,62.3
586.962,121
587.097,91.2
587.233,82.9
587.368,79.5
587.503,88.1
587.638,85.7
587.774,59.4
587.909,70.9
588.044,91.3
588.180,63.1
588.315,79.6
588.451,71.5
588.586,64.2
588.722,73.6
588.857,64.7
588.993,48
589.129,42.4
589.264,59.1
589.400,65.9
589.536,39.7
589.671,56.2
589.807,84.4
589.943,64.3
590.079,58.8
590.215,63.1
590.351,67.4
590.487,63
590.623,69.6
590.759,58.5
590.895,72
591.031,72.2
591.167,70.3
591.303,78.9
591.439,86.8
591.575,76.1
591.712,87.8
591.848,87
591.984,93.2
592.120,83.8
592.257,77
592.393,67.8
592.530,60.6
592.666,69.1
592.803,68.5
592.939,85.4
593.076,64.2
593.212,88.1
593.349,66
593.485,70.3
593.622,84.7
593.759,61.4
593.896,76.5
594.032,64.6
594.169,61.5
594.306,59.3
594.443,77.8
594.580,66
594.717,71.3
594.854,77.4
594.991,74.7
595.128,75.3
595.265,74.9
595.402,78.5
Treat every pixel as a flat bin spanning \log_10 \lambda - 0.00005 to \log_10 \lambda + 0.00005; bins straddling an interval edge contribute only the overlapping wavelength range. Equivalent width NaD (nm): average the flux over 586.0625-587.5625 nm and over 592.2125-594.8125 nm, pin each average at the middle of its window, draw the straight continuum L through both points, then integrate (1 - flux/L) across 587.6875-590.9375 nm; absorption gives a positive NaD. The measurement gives 0.523 nm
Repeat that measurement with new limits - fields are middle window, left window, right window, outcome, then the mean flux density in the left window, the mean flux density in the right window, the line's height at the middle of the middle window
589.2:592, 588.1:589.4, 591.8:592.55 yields 0.09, 63.3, 79.1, 71.8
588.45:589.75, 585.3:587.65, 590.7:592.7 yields 0.31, 76.8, 76.3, 76.5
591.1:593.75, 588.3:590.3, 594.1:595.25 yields -0.39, 61.9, 70.6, 67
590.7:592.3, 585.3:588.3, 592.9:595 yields -0.13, 76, 71.5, 73.1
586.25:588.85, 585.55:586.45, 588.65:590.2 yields -0.40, 72.7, 59.8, 66.9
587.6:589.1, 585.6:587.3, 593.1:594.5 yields 0.14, 78.5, 70.8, 76.5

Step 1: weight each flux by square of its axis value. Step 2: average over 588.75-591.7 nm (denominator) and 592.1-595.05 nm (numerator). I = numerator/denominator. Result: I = 1.10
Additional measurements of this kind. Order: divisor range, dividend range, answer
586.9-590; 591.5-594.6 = 1.05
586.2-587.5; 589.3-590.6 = 0.78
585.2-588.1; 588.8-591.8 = 0.87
